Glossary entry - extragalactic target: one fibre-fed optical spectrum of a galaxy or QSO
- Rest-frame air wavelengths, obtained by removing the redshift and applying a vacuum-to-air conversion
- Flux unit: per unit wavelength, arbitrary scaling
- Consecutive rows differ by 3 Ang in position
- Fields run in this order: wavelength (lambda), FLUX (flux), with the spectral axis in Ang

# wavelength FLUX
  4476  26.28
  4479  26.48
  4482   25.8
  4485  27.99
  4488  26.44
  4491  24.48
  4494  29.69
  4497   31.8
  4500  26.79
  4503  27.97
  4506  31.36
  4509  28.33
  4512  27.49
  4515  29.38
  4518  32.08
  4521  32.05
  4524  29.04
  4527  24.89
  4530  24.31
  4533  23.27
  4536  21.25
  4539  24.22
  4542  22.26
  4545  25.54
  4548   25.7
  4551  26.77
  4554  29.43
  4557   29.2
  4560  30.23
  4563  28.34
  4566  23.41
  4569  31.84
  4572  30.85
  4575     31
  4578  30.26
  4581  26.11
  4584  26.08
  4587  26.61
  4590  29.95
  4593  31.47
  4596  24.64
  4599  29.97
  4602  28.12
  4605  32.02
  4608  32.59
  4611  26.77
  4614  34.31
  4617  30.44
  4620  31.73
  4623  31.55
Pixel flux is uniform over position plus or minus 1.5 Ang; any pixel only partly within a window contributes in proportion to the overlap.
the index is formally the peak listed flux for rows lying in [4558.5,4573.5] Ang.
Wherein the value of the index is 31.84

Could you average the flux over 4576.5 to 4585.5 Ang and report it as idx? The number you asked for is 27.5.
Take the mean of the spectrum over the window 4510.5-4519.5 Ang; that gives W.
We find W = 29.7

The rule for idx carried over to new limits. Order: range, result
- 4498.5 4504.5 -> 27.4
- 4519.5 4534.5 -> 26.7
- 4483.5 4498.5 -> 28.1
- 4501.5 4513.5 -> 28.8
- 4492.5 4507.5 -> 29.5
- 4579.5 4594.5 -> 28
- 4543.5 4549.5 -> 25.6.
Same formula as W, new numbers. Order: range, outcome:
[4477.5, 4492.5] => 26.2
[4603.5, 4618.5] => 31.2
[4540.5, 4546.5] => 23.9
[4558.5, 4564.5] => 29.3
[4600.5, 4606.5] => 30.1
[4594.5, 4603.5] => 27.6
